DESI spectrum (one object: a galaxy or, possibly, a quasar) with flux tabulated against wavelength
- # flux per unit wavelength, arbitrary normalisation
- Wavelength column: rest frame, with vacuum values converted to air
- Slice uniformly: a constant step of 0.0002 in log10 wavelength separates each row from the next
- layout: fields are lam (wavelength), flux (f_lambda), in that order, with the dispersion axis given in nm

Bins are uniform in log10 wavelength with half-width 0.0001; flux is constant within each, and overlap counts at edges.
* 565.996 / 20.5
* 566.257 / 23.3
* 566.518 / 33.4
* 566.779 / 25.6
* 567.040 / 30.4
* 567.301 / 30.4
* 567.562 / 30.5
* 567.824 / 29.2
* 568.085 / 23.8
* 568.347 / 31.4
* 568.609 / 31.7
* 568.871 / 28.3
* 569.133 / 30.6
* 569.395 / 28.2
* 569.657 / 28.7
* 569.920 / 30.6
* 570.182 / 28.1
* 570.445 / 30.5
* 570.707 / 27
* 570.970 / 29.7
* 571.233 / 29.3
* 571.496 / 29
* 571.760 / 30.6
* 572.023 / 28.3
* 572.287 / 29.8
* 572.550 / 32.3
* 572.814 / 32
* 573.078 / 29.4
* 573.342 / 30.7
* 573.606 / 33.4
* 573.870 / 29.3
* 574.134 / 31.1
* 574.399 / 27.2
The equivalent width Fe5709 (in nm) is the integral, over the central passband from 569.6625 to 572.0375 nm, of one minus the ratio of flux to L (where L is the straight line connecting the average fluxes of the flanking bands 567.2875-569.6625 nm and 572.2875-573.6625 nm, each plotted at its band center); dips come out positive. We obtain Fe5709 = 0.085 nm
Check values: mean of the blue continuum 29.3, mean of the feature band 29.3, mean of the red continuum 31.3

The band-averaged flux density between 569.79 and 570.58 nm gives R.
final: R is 29.8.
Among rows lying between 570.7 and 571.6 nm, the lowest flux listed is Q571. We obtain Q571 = 27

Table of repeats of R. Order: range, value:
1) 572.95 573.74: 31.2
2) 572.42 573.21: 31.2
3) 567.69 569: 28.9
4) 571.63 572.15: 29.5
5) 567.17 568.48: 29.1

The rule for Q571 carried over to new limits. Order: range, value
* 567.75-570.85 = 23.8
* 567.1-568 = 29.2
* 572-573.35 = 28.3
